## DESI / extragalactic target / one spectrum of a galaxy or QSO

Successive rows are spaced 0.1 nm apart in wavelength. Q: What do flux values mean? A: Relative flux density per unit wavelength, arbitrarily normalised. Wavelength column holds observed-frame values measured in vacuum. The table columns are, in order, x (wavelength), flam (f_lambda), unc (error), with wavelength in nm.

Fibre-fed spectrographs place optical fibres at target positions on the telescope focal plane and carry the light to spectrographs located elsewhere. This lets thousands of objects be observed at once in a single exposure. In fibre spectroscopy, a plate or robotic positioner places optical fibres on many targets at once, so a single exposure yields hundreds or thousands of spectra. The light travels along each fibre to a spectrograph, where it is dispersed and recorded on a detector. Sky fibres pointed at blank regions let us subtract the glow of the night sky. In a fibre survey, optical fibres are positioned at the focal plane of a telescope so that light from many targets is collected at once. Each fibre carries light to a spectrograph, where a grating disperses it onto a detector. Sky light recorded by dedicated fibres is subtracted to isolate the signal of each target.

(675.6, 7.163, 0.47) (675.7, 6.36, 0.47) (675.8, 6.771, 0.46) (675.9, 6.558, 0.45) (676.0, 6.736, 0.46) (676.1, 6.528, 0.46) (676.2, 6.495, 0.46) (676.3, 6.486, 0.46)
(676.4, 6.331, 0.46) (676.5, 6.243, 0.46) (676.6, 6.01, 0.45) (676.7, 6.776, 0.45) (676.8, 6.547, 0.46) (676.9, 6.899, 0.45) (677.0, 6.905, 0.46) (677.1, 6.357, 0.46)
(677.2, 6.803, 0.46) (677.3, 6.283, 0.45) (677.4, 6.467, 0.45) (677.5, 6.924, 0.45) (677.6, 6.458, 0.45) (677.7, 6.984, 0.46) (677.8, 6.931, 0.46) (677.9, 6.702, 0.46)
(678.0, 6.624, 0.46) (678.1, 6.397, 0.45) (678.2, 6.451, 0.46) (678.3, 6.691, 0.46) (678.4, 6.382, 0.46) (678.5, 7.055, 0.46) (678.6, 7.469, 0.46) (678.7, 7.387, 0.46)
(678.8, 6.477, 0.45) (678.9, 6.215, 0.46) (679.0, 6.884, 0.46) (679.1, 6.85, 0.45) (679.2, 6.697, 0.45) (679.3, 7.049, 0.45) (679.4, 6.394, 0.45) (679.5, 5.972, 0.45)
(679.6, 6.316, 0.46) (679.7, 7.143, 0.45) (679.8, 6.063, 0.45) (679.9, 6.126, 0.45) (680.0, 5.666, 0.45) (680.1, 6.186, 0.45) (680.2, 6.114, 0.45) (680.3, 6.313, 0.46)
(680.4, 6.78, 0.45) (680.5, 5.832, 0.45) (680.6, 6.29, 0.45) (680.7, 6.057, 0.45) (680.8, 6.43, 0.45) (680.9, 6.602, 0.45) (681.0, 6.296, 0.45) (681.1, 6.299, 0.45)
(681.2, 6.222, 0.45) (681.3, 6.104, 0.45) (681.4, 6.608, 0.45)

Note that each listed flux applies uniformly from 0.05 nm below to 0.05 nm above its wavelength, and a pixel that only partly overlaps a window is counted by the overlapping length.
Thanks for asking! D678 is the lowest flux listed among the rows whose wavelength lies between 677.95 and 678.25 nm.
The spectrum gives 6.397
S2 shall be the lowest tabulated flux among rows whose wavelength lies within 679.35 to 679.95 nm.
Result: 5.972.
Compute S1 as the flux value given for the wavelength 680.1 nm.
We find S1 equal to 6.186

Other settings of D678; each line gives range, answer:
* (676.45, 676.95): 6.01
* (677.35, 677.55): 6.467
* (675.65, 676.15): 6.36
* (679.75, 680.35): 5.666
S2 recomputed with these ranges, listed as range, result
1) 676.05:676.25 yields 6.495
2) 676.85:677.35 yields 6.283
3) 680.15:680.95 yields 5.832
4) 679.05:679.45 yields 6.394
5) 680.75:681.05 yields 6.296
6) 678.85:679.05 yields 6.215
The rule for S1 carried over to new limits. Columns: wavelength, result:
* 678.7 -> 7.387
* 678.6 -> 7.469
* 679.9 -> 6.126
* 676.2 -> 6.495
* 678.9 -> 6.215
